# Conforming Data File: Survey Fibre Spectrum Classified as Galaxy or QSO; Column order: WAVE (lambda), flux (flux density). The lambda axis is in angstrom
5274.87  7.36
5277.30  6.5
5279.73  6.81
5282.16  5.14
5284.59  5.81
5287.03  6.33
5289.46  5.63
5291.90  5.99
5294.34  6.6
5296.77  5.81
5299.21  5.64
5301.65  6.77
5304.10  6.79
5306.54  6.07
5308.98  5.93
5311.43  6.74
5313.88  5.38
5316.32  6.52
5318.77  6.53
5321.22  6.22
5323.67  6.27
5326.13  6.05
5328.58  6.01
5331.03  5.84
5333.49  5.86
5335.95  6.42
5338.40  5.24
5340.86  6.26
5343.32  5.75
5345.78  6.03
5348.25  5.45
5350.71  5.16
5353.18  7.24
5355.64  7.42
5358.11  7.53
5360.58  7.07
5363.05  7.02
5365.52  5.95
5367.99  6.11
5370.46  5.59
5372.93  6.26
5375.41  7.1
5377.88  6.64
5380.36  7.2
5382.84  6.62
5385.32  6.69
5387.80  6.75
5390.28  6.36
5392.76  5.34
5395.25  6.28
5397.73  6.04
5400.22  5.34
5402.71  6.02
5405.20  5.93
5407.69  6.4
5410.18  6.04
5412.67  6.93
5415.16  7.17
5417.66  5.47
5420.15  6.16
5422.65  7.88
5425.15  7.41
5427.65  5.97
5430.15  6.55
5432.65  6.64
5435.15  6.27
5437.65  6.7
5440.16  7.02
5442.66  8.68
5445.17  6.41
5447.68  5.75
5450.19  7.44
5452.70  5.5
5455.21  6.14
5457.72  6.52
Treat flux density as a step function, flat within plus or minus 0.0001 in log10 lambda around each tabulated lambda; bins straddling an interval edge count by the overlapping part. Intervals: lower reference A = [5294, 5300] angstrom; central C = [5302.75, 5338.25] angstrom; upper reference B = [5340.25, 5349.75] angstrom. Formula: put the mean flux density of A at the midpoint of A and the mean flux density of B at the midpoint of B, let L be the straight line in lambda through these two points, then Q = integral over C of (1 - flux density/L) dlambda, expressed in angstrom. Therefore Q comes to -1.6 angstrom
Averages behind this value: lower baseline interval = 5.97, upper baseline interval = 5.83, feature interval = 6.16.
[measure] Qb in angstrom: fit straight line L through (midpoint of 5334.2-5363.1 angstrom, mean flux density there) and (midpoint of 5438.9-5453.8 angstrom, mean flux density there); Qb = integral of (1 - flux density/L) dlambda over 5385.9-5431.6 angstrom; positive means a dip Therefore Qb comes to 2.0 angstrom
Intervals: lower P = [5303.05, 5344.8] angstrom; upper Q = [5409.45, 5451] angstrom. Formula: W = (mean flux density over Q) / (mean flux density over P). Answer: 1.10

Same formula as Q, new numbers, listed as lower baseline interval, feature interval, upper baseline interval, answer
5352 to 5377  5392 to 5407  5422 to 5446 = 2.13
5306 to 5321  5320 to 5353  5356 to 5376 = 2.29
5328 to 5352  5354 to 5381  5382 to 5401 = -3.19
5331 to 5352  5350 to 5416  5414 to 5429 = -2.44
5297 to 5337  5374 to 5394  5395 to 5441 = -0.75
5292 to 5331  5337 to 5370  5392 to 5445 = 0.06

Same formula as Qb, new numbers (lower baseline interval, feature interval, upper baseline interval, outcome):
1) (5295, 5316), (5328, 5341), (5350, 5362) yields 1.4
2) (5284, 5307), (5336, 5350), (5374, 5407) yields 1.0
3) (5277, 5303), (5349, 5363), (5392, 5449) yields -1.3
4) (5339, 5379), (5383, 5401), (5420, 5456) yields 1.0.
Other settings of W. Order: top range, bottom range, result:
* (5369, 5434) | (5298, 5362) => 1.03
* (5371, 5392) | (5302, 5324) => 1.05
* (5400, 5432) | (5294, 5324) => 1.03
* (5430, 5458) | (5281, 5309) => 1.10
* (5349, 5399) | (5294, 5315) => 1.05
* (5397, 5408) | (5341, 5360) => 0.92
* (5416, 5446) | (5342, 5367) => 1.05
